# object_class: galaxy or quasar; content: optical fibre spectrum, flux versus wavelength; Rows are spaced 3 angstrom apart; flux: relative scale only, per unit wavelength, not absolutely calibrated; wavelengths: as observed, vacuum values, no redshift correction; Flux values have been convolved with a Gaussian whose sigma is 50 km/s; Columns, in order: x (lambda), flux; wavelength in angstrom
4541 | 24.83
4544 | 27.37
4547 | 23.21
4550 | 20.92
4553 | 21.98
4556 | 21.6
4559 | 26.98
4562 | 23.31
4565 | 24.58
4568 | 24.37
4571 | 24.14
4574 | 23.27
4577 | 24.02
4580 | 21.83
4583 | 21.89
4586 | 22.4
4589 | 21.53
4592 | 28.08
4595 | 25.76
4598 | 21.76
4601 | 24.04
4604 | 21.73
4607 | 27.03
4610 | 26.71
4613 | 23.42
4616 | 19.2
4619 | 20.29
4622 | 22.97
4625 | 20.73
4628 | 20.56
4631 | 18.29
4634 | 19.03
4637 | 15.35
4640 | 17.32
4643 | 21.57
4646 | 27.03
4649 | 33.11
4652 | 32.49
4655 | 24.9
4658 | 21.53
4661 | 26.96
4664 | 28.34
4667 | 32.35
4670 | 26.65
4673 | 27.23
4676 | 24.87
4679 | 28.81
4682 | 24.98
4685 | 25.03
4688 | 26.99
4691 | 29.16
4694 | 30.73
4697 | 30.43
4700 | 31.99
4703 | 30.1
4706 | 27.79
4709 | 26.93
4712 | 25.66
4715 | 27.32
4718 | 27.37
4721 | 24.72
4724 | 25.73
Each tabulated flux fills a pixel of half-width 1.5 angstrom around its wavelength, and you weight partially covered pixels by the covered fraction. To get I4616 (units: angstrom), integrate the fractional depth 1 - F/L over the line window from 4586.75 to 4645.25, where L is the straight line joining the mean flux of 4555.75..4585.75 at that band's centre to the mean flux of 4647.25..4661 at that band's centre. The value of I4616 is 8.8 angstrom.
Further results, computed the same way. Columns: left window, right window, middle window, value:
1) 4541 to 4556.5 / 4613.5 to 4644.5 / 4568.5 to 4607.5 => -3.8 angstrom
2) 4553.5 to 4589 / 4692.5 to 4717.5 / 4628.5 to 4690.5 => 4.3 angstrom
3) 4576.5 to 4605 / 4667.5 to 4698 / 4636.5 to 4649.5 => 1.6 angstrom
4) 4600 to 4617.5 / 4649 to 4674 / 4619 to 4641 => 5.2 angstrom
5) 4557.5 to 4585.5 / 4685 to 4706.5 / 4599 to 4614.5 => 0.5 angstrom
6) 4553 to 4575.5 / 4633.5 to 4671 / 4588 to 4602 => 0.0 angstrom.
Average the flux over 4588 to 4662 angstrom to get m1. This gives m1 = 23.2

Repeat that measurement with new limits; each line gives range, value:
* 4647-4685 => 27.6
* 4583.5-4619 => 23.6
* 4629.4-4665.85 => 23.9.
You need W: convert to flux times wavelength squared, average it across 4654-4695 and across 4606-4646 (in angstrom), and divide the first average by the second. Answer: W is 1.31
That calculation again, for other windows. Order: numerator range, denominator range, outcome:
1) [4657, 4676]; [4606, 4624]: 1.20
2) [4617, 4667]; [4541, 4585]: 1.03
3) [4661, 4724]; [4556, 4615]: 1.22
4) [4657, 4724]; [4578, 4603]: 1.23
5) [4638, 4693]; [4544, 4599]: 1.18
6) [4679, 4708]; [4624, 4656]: 1.28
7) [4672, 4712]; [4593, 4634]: 1.29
